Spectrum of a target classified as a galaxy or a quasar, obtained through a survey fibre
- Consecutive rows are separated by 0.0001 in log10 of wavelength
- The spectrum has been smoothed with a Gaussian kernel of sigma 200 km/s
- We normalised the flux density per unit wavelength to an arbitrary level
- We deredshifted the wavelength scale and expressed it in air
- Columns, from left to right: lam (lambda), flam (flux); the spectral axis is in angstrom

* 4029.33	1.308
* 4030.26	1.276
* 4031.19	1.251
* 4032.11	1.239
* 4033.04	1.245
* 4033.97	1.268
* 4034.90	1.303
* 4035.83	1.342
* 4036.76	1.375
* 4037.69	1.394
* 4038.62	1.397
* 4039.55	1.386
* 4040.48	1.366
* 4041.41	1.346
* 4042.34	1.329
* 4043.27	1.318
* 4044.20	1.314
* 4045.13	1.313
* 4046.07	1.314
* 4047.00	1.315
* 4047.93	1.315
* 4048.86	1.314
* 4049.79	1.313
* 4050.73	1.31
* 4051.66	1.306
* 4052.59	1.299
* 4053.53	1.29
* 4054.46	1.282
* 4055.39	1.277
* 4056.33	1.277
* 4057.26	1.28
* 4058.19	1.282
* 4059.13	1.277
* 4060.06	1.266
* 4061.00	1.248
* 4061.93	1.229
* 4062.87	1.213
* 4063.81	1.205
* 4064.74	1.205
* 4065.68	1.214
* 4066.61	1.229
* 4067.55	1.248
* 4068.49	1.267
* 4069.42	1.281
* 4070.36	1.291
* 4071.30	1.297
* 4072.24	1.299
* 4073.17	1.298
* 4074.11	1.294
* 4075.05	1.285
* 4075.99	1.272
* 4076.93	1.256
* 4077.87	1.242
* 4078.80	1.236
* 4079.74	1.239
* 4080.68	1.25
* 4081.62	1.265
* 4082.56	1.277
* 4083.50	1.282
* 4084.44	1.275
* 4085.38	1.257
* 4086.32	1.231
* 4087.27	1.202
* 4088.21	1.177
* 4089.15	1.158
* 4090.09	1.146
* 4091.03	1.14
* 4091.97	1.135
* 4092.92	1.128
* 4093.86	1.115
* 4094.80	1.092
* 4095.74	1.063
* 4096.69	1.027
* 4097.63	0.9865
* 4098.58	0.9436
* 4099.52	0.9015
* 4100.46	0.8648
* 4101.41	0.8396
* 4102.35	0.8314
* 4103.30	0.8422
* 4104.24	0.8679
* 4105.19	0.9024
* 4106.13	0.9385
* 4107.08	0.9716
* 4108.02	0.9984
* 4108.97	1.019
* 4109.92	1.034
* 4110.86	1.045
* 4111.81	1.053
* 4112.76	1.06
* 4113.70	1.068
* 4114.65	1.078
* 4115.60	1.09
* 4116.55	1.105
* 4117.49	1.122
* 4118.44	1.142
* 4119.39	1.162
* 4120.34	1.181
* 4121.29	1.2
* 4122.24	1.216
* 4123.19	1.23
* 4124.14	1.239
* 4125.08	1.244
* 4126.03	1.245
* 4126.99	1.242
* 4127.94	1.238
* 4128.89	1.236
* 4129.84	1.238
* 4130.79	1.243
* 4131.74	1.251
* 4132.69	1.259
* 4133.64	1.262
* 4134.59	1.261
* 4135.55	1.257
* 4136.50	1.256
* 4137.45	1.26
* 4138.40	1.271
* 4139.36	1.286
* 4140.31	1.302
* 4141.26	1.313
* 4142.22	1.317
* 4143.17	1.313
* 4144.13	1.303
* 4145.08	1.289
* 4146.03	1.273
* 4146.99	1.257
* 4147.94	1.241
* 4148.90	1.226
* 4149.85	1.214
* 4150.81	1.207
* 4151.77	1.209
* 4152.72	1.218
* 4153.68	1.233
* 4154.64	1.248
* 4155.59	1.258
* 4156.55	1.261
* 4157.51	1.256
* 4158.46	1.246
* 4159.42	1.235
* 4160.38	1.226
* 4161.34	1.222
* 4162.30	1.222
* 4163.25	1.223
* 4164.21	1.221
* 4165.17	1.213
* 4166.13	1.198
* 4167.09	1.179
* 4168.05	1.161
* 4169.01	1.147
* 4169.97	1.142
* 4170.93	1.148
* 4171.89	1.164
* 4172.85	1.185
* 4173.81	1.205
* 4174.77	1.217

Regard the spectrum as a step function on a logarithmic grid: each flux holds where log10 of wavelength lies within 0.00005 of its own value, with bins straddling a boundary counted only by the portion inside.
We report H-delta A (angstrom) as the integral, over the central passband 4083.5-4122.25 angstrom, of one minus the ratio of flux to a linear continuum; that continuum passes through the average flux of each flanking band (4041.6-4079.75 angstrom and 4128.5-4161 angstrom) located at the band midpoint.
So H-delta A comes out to 6.2 angstrom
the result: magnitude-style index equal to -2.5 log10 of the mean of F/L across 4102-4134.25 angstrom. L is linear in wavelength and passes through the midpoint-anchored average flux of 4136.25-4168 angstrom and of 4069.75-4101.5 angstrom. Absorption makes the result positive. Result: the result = 0.09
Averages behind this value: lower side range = 1.17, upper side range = 1.25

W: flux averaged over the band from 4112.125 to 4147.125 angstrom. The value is 1.22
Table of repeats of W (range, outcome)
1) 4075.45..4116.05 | 1.09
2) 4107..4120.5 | 1.08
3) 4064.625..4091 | 1.25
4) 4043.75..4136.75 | 1.18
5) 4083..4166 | 1.16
